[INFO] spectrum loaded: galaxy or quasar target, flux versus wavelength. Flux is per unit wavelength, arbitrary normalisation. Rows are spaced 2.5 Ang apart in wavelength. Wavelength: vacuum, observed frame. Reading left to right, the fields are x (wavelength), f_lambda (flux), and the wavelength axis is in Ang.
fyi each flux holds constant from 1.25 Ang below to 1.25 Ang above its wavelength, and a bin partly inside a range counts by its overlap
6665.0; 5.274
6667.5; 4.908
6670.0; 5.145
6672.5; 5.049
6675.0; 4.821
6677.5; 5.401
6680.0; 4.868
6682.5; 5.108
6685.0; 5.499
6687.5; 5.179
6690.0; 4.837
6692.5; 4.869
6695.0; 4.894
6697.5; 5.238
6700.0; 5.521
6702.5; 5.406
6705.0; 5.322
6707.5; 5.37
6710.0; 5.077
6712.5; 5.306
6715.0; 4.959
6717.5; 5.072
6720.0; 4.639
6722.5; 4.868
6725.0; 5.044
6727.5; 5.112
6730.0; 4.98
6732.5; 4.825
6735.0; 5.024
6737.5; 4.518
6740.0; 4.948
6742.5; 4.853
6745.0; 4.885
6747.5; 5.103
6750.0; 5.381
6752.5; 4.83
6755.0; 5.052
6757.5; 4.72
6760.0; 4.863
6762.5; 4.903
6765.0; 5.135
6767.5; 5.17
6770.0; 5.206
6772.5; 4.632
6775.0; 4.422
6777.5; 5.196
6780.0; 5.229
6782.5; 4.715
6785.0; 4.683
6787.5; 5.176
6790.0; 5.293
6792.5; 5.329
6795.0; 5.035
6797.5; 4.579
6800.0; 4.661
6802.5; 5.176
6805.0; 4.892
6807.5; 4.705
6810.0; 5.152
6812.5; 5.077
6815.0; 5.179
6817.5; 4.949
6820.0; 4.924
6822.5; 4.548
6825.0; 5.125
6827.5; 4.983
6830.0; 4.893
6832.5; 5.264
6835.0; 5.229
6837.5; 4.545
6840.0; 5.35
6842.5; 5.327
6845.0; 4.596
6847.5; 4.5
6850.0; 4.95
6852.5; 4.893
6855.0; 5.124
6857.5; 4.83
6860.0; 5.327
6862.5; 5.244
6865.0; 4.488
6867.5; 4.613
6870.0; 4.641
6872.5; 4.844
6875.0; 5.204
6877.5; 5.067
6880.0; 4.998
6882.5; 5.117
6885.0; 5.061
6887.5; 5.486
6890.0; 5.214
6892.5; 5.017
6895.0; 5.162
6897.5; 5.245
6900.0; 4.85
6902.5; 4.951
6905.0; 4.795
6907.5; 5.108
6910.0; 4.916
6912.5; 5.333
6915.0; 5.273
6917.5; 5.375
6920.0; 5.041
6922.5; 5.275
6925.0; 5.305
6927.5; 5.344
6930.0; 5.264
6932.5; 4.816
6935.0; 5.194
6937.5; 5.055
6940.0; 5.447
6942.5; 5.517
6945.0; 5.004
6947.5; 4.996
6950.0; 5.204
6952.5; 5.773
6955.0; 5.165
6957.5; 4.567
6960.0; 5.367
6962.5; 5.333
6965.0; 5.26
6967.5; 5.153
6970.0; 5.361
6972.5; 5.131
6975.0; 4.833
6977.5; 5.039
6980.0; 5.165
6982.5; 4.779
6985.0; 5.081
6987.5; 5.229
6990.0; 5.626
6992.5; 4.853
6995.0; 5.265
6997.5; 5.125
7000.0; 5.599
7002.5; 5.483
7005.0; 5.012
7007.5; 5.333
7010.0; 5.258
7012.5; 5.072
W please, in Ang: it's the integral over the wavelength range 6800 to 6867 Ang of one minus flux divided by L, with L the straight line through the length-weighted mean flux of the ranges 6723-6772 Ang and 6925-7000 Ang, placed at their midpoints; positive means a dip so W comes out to 1.21 Ang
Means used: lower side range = 4.97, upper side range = 5.18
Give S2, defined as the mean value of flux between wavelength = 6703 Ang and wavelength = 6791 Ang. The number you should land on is 4.99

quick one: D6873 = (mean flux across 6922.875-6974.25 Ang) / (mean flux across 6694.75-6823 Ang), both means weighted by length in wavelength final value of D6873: 1.0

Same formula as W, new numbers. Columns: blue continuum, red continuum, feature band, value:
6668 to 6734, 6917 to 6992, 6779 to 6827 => 1.5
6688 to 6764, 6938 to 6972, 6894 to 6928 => 0.4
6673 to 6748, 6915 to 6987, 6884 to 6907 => 0.3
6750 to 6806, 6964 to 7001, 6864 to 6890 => 0.5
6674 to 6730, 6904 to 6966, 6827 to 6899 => 2.2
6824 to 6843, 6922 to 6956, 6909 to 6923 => 0.0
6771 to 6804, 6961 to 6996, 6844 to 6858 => 0.5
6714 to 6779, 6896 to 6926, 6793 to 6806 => 0.3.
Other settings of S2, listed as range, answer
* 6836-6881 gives 4.92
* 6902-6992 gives 5.17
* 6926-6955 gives 5.24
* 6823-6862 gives 4.99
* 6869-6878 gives 4.94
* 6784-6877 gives 4.96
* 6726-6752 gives 4.96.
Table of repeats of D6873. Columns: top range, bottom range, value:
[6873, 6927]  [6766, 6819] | 1.03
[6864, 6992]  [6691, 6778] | 1.02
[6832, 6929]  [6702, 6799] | 1.01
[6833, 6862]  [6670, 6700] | 0.98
